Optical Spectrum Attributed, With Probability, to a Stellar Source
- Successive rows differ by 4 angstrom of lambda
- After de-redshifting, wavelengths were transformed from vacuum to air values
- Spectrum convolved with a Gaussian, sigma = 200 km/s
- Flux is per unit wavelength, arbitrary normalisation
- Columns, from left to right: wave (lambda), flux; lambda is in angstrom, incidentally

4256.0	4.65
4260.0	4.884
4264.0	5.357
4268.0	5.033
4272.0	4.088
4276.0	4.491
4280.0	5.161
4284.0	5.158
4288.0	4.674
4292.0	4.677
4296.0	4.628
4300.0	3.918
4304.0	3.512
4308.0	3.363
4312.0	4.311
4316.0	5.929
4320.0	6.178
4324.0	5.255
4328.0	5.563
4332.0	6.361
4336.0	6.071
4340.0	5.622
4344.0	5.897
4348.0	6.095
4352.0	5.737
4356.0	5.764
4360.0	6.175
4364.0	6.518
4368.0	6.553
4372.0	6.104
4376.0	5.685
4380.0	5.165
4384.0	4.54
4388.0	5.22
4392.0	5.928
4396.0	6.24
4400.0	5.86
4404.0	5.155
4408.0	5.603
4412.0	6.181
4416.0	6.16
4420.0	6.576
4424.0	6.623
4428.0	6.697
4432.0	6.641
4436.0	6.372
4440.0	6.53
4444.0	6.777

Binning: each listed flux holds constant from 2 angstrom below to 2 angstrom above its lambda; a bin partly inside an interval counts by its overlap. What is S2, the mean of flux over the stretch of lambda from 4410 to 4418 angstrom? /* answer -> 6.17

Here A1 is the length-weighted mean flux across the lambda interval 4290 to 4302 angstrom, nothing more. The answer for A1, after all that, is 4.41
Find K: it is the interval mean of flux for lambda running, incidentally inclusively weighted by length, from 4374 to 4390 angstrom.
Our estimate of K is 5.15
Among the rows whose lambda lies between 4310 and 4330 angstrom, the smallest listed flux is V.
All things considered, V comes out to 4.311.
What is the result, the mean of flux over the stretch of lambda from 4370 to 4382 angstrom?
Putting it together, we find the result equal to 5.65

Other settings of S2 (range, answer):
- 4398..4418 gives 5.79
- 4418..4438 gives 6.58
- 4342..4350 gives 6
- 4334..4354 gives 5.88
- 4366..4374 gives 6.33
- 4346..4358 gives 5.87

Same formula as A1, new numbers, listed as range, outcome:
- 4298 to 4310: 3.6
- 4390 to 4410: 5.76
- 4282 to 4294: 4.84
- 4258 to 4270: 5.09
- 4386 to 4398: 5.8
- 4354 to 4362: 5.97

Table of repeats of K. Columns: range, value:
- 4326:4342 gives 5.9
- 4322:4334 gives 5.73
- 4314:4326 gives 5.79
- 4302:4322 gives 4.66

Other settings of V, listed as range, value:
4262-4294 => 4.088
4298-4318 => 3.363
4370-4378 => 5.685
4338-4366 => 5.622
